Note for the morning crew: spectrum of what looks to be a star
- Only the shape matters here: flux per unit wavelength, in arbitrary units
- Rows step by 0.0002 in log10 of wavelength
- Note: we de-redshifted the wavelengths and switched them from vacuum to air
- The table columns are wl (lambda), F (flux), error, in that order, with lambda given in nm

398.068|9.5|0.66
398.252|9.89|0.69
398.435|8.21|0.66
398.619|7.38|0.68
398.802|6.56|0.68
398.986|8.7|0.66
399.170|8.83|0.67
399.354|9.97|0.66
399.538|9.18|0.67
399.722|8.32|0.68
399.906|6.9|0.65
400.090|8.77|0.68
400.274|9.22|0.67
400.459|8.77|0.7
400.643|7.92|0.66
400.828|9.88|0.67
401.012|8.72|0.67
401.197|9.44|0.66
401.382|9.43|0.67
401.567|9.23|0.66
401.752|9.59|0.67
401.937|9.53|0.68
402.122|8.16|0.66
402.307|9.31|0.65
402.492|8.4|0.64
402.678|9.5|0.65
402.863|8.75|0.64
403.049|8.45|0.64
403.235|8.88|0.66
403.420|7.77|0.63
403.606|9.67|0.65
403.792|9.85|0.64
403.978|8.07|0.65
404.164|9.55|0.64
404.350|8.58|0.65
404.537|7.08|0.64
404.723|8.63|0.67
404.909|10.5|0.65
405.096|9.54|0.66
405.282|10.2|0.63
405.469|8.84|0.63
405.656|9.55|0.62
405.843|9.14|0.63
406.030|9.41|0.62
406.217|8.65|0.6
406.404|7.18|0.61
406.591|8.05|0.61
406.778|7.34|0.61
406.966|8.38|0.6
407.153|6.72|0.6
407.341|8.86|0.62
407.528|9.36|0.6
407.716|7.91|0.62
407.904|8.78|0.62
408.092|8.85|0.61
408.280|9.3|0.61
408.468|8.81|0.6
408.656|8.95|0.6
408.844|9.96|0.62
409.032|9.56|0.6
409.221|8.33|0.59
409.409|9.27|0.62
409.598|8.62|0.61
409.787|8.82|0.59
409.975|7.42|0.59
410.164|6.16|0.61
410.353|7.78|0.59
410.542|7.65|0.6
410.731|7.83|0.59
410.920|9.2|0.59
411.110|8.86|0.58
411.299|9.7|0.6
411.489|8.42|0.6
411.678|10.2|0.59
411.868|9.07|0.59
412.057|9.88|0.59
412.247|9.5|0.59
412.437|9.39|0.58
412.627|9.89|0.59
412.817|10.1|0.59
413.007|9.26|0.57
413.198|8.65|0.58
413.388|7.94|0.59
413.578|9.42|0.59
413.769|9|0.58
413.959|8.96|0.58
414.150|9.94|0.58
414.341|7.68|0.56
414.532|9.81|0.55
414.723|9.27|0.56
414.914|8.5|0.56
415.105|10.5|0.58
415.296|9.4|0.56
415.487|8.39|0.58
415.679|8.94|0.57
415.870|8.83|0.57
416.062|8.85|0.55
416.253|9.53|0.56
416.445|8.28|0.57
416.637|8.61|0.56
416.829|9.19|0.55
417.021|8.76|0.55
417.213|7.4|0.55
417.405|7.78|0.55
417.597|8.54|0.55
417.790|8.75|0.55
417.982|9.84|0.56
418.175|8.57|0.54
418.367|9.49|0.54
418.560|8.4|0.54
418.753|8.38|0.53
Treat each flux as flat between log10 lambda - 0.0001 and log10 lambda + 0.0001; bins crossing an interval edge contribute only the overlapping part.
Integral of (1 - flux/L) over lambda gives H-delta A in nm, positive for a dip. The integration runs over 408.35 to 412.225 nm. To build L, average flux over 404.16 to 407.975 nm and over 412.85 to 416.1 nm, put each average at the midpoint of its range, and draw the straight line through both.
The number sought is 0.05 nm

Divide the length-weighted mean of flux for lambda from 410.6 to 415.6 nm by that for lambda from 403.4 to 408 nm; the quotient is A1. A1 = 1.1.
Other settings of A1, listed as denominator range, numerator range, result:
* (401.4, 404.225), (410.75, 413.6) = 1.03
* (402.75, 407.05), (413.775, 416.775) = 1.03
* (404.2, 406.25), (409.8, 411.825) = 0.92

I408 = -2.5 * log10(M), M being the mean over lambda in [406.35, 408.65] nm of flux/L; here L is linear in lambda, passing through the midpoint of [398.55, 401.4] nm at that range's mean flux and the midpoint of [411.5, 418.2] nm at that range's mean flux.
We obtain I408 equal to 0.06 mag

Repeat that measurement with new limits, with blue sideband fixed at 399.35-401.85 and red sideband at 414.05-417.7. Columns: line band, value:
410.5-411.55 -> 0.026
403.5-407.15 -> 0.013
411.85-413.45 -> -0.056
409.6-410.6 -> 0.160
